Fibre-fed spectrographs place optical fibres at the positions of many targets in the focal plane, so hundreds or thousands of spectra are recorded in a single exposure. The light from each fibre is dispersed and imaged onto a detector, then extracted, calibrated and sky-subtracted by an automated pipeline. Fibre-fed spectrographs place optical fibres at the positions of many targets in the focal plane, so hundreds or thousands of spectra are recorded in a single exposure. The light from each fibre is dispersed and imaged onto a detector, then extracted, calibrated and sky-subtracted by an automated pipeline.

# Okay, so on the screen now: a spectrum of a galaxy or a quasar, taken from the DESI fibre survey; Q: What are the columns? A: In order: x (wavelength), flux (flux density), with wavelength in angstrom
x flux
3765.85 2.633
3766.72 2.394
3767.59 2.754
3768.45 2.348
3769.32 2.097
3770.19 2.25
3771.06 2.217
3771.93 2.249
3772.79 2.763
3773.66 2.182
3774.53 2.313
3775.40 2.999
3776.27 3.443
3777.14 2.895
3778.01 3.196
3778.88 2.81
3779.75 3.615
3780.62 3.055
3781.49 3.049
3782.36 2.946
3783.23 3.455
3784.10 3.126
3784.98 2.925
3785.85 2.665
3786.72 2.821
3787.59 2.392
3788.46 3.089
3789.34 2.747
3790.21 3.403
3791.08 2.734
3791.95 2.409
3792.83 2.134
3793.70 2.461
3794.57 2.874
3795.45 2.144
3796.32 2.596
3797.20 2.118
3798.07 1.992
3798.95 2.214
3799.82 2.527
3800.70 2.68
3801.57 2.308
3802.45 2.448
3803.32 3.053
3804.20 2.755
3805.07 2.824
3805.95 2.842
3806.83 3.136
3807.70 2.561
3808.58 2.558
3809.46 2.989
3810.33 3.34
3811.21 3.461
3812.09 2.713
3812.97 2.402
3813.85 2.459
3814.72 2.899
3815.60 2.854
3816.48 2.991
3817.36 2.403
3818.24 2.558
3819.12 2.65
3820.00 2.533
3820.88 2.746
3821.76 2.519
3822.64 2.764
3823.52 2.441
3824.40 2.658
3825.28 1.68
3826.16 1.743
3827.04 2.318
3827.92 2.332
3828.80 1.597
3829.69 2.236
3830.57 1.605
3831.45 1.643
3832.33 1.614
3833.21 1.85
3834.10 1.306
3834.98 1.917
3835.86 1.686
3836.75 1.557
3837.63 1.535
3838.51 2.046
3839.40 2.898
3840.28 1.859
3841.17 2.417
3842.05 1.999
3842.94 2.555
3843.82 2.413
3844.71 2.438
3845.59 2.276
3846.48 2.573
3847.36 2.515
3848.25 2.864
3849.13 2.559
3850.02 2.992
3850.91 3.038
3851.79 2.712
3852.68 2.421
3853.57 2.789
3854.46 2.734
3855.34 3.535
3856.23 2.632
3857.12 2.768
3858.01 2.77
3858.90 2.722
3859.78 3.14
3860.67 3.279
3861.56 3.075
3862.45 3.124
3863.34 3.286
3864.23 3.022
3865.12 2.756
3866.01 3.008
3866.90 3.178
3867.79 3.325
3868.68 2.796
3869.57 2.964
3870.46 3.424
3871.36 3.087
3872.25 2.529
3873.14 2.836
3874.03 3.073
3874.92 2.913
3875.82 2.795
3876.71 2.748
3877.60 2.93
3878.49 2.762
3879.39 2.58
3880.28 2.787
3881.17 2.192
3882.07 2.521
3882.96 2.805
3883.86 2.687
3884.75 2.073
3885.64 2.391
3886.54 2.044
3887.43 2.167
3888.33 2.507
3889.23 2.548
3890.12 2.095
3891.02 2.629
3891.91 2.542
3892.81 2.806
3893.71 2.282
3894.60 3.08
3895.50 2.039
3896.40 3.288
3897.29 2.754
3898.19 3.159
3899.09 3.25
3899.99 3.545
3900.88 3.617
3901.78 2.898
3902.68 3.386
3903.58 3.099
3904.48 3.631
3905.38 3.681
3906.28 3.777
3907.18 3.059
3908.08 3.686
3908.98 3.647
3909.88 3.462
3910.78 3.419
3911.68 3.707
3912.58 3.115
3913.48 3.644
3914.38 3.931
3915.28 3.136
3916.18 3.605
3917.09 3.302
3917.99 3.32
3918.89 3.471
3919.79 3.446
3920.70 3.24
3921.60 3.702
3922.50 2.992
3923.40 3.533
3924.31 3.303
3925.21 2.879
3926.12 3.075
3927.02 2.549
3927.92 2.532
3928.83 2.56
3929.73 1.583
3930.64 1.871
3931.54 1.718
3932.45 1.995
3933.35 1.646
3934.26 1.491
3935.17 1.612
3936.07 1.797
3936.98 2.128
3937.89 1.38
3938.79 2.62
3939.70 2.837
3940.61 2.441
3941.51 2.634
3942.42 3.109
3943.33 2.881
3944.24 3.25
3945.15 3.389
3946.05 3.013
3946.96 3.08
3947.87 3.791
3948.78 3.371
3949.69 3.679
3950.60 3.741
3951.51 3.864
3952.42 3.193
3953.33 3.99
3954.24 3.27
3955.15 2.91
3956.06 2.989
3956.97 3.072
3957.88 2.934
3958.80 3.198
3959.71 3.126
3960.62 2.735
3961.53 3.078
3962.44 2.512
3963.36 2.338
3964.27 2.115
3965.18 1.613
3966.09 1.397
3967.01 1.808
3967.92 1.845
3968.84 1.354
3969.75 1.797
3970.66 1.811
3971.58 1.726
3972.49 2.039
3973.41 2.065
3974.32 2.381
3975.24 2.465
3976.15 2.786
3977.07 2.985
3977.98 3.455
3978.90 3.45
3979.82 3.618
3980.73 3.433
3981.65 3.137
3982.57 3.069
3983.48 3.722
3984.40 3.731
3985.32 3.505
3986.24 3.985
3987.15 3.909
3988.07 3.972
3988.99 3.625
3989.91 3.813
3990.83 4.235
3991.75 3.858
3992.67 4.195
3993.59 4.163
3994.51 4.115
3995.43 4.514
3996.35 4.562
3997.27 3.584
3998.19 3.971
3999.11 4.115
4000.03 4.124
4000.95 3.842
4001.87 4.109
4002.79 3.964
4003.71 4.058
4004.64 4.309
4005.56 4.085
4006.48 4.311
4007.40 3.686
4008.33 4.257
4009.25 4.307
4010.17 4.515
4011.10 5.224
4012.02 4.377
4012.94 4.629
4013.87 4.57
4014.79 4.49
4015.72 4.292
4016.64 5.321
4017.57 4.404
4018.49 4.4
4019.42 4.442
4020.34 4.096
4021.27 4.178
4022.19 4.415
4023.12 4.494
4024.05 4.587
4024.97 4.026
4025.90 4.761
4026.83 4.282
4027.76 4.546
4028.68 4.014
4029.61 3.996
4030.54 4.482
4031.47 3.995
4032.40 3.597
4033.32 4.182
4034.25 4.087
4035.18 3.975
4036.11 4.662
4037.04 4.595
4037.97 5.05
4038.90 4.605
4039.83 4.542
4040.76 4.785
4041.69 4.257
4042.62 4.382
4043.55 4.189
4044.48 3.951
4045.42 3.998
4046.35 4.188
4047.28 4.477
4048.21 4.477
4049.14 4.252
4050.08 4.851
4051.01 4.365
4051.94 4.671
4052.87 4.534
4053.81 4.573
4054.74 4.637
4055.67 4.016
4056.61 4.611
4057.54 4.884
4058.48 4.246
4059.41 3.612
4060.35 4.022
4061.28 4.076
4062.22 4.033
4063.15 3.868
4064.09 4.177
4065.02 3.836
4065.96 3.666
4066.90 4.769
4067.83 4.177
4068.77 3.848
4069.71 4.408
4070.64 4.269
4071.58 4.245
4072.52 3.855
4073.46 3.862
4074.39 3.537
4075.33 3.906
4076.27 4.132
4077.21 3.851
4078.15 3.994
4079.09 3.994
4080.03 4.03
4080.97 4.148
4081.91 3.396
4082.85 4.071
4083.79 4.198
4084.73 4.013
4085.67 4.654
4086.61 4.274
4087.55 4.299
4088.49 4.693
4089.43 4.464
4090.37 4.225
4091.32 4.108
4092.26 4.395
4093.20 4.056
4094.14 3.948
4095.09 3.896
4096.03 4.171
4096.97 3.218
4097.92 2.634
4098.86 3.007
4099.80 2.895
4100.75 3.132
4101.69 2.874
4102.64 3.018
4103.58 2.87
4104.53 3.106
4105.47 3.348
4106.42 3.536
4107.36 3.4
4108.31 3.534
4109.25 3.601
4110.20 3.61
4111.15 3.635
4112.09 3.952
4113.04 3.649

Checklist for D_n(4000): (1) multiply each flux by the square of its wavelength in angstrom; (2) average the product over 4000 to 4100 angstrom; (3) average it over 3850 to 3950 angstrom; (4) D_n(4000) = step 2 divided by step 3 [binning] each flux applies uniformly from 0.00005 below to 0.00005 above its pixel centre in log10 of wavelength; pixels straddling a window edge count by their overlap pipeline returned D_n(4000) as 1.6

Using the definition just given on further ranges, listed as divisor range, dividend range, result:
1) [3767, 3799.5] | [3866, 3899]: 1.06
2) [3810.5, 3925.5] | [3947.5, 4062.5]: 1.47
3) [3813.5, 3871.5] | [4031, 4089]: 1.86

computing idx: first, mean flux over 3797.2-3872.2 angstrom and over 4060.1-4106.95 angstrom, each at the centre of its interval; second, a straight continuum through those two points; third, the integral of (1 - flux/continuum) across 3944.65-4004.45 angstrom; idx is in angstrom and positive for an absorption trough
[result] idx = 1.39 angstrom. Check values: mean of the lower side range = 2.57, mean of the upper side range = 3.86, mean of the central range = 3.23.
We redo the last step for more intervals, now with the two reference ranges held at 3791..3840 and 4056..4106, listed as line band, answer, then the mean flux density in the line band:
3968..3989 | 2.6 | 2.92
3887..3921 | -3.0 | 3.16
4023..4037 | -2.5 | 4.25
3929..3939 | 4.1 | 1.81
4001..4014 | -3.0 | 4.29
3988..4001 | -2.4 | 4.05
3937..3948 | 1.1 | 2.81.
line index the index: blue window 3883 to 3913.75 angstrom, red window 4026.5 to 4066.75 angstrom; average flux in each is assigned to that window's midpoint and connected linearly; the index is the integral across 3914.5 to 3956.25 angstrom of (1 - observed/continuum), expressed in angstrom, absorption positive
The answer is 5.5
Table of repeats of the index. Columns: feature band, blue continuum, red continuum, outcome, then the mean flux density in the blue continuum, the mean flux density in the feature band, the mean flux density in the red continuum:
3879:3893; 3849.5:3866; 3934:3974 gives 1.9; 2.93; 2.45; 2.62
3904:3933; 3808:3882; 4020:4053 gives 1.0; 2.59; 3.14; 4.35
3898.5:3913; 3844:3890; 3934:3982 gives -3.7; 2.77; 3.43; 2.7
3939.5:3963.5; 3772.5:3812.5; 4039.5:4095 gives 3.1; 2.78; 3.14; 4.2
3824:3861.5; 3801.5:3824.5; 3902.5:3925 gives 7.8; 2.74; 2.35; 3.45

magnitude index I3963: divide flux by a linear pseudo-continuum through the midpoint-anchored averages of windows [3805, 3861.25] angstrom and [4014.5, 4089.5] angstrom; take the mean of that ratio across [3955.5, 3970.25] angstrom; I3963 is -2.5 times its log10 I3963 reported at 0.43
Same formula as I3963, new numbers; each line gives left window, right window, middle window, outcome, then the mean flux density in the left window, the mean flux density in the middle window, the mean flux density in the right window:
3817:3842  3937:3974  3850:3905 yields -0.22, 2.11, 2.85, 2.69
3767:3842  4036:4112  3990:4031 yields -0.17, 2.52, 4.29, 4.02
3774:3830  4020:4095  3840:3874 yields 0.08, 2.68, 2.81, 4.23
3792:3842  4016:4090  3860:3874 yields -0.10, 2.38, 3.05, 4.26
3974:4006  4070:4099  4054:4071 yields -0.06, 3.74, 4.18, 4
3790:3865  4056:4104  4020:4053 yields -0.18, 2.52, 4.35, 3.93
